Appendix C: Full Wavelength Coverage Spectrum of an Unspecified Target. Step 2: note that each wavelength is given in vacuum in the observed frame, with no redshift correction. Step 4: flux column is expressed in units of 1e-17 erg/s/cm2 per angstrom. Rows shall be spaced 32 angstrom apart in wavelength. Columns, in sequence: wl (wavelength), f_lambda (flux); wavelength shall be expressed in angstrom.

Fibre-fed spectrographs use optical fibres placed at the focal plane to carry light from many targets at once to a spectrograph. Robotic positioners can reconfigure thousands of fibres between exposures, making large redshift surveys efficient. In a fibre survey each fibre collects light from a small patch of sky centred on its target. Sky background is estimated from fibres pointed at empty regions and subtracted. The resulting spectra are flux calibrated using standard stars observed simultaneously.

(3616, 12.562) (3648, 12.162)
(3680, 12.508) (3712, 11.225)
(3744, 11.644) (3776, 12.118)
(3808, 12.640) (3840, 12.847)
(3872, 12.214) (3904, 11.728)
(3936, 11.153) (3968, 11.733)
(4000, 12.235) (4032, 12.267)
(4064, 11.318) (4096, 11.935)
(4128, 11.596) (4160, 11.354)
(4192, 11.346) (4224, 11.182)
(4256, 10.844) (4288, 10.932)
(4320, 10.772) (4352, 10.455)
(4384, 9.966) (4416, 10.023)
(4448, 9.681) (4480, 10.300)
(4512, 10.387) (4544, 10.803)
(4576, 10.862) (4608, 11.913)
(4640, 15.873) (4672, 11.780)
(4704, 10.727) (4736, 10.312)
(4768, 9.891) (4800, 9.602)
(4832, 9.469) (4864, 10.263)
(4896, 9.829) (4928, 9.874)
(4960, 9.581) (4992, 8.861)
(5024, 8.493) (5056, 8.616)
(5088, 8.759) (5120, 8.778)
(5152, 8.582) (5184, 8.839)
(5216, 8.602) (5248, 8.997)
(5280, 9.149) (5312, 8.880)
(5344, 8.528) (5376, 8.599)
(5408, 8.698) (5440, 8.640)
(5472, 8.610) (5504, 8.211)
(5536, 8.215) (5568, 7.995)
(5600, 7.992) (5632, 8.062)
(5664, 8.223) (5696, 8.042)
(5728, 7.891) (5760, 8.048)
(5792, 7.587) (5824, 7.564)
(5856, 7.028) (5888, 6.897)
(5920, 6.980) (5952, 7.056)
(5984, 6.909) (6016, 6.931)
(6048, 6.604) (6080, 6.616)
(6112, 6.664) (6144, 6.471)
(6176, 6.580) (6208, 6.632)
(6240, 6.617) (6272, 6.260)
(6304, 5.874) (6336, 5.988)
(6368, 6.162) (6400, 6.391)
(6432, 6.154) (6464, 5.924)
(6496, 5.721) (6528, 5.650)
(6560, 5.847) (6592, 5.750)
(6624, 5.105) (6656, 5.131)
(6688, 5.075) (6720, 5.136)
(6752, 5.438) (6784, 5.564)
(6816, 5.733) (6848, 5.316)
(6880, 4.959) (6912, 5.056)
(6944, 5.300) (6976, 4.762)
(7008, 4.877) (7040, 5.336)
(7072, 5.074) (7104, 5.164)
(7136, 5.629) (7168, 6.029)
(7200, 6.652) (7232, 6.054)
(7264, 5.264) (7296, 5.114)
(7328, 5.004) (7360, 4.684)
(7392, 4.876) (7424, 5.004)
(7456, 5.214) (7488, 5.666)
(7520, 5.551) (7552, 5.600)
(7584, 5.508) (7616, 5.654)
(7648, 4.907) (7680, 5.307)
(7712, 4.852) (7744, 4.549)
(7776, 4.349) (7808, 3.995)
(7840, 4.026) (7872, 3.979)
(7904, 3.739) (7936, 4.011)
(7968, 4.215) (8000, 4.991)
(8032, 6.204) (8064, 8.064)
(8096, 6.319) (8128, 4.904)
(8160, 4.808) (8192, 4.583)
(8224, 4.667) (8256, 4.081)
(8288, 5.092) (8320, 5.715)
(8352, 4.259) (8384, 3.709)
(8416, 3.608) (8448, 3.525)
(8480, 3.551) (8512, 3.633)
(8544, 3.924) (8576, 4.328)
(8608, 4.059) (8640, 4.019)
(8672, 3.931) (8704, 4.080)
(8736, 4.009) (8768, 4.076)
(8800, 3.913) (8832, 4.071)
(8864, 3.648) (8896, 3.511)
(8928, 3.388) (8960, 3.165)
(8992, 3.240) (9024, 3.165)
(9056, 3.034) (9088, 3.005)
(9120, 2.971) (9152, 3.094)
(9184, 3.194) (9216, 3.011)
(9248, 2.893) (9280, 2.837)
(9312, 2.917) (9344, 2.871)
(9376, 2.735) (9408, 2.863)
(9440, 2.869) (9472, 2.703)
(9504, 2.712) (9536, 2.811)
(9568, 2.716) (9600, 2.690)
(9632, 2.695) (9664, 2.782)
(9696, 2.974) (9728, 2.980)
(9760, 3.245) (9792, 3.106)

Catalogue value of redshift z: 0.658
